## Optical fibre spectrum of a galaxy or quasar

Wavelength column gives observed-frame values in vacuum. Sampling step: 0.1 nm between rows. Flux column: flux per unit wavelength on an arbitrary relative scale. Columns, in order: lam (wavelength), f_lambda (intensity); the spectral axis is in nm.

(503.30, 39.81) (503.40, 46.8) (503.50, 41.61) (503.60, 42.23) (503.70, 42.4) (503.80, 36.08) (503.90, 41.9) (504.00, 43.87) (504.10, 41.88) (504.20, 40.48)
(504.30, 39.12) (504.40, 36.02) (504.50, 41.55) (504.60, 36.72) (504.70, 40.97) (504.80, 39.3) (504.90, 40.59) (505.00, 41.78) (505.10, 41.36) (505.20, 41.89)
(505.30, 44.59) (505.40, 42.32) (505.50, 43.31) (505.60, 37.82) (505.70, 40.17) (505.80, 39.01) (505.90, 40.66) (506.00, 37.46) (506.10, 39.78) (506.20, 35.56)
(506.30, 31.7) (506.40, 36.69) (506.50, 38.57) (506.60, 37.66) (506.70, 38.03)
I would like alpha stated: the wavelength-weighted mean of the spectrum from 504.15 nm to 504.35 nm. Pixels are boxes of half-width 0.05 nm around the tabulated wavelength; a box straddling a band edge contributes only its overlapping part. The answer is 39.8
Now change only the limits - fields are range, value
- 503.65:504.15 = 41.2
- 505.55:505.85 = 39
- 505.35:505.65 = 41.1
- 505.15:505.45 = 42.9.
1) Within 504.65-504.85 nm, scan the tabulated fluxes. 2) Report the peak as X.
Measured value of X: 40.97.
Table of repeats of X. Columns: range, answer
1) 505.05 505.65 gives 44.59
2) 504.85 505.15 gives 41.78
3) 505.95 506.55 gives 39.78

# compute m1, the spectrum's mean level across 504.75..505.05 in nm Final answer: 40.6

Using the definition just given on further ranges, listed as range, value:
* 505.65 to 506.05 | 39.3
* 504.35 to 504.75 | 38.8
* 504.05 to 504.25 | 41.2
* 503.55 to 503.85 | 40.2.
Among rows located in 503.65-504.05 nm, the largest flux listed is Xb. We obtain 43.87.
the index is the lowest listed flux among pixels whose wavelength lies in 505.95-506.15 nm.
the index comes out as 37.46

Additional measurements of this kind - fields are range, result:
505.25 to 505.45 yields 42.32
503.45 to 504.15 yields 36.08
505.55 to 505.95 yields 37.82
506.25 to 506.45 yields 31.7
